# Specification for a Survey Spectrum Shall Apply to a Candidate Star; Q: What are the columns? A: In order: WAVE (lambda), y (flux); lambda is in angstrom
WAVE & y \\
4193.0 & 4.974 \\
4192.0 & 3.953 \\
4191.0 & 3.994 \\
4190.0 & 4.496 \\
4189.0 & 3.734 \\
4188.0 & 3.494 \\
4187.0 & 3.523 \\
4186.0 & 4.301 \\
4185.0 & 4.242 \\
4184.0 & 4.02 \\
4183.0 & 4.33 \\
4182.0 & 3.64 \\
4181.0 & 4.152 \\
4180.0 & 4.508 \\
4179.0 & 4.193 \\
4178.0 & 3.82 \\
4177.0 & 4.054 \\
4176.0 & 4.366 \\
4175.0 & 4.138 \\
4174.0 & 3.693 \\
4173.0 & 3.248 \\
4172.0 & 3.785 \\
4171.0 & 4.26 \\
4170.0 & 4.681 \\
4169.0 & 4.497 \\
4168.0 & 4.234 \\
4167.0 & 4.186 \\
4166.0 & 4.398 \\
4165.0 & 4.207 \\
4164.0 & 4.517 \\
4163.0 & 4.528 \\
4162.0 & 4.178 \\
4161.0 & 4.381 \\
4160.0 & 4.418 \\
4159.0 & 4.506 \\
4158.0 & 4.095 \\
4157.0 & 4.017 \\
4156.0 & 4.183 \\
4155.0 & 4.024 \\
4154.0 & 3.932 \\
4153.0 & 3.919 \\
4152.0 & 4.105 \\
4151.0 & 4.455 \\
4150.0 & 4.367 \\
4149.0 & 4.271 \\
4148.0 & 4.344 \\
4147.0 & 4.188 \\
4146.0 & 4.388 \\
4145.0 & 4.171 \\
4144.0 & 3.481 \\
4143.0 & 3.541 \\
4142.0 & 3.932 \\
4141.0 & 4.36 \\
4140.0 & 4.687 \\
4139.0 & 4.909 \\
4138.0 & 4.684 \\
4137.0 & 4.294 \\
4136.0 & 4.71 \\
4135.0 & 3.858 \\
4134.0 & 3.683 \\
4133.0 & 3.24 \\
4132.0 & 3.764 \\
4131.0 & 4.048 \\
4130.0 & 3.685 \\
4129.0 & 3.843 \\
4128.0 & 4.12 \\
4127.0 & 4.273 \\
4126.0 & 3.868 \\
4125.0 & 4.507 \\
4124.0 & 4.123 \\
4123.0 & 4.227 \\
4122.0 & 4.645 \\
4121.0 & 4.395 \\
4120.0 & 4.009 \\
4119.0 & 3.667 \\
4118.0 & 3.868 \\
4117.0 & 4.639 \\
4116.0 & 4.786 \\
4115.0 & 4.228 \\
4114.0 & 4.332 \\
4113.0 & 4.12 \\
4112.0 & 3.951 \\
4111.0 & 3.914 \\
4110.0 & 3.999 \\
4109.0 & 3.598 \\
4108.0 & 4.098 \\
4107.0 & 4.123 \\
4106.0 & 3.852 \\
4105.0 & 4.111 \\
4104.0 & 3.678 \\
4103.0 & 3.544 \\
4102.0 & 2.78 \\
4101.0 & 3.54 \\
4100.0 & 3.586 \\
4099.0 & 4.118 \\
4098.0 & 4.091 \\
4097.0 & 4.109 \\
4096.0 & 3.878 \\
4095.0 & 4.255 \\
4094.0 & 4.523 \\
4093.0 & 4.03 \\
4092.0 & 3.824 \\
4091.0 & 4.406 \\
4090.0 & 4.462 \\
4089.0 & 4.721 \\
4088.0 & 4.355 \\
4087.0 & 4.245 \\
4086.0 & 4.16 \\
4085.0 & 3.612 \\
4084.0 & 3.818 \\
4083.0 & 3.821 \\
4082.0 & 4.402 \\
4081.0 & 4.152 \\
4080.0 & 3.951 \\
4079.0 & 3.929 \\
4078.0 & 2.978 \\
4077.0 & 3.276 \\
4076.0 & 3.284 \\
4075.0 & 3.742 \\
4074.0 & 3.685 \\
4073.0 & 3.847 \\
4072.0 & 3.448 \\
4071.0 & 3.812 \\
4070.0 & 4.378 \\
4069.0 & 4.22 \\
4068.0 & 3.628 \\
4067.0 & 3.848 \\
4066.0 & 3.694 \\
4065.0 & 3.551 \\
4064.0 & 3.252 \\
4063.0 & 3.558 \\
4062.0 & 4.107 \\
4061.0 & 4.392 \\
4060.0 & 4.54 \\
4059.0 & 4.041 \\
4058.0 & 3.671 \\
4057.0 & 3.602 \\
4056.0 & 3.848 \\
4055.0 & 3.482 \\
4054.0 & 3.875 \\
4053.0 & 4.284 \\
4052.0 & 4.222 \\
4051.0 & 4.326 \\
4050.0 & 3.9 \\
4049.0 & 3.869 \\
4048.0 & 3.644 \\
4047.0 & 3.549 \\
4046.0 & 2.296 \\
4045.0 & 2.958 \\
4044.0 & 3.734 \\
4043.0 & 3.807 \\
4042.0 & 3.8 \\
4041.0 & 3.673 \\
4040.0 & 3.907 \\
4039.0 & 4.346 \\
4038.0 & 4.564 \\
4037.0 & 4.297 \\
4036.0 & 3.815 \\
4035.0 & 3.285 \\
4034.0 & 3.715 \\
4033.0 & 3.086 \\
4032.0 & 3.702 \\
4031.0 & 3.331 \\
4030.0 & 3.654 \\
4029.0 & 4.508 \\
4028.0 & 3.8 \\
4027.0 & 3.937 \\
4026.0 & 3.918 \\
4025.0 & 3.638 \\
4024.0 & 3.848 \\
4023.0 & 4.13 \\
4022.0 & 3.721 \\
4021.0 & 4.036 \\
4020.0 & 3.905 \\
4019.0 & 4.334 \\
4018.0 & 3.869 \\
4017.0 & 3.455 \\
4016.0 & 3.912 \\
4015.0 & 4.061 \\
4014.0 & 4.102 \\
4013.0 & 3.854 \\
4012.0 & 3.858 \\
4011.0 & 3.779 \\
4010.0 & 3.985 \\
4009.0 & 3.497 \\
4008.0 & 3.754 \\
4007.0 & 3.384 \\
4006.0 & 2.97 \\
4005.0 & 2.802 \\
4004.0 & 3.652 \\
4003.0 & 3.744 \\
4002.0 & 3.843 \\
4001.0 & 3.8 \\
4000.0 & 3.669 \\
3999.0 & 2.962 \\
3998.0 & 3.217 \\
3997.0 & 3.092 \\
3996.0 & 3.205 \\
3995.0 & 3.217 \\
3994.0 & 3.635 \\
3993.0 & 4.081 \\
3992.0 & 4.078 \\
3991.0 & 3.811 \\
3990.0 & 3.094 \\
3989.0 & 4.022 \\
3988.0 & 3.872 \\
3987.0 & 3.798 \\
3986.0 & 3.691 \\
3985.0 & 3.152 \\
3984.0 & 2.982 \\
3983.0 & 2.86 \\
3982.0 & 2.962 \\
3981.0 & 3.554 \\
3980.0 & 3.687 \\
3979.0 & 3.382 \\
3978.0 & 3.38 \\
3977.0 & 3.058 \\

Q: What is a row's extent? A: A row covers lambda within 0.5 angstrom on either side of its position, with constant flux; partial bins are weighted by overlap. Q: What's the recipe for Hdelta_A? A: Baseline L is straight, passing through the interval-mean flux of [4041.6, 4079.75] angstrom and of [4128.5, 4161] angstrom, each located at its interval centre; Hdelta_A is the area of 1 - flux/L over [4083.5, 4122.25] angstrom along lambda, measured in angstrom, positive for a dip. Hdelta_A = -1.1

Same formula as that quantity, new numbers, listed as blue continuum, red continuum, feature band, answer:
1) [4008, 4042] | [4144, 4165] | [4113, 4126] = -0.4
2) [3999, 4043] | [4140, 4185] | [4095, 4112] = 0.7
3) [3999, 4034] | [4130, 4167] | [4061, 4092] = 0.4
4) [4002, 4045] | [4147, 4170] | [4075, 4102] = 0.4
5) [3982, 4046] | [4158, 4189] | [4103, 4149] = -1.2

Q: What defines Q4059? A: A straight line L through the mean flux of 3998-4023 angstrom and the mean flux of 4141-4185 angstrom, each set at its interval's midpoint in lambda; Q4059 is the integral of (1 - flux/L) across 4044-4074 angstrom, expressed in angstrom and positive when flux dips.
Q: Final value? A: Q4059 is 0.5 angstrom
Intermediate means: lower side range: 3.7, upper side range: 4.15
